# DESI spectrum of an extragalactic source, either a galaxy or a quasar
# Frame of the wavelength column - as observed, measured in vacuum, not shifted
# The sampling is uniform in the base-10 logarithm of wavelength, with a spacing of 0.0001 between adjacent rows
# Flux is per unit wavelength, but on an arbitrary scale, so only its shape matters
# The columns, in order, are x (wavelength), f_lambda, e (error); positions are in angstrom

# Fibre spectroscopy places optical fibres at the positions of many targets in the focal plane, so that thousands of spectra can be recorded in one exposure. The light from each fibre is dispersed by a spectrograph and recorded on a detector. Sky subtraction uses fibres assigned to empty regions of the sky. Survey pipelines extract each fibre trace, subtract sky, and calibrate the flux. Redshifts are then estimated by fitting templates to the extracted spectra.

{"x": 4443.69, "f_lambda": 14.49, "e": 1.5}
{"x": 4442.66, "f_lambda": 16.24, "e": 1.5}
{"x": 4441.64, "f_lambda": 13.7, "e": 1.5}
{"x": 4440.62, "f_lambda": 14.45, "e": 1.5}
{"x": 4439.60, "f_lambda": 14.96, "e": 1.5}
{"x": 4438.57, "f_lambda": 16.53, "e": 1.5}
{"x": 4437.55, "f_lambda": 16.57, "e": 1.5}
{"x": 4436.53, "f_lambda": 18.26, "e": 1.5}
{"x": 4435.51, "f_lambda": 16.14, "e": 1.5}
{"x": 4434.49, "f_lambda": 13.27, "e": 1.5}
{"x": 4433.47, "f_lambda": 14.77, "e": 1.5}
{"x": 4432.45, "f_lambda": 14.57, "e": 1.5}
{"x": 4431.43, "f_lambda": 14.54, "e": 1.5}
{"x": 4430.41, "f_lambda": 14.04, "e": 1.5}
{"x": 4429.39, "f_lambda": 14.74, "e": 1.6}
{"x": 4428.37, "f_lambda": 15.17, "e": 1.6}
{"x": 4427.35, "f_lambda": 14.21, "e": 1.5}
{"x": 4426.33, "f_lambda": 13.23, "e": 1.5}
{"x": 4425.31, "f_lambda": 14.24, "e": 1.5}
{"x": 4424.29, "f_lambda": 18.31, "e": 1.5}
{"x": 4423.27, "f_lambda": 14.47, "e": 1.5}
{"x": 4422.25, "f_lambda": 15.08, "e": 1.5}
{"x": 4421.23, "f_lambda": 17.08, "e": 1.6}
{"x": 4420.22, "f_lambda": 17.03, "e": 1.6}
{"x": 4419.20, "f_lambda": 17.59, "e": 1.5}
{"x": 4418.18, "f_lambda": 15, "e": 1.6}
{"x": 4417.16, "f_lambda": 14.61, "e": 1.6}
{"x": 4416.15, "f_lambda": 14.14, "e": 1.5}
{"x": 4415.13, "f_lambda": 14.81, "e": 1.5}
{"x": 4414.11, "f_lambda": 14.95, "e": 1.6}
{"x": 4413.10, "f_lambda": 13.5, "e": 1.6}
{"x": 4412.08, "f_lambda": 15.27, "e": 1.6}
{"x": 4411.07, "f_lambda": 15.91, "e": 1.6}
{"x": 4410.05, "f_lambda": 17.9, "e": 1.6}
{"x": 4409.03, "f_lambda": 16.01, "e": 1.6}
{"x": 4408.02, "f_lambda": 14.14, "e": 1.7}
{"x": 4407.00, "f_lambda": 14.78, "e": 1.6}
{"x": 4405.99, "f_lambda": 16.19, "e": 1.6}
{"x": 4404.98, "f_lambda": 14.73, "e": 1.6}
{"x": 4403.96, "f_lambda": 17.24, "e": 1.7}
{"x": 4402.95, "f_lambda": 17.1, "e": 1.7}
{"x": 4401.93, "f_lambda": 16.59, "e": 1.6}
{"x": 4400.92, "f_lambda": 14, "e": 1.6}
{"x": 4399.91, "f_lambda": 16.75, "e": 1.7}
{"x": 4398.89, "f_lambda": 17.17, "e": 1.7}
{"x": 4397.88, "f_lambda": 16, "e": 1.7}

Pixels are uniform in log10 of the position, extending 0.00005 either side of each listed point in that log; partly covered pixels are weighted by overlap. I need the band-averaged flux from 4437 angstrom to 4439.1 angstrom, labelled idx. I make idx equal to 16.5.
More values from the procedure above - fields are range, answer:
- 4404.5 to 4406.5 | 15.5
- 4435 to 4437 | 17.2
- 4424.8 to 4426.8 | 13.7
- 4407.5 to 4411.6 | 16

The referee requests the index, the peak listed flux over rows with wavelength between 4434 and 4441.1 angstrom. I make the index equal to 18.26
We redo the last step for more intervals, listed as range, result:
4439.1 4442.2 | 14.96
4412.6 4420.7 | 17.59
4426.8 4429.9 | 15.17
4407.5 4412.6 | 17.9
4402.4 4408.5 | 17.24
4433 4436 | 16.14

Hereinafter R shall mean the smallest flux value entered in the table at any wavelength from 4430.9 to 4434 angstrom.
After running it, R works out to 14.54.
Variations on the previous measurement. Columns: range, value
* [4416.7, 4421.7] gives 14.61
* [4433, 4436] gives 13.27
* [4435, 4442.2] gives 13.7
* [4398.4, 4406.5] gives 14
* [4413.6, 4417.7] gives 14.14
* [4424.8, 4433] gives 13.23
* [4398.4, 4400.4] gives 16.75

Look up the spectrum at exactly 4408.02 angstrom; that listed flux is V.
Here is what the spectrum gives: 14.14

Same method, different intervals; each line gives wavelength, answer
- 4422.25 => 15.08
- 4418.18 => 15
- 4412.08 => 15.27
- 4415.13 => 14.81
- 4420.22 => 17.03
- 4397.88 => 16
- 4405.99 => 16.19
